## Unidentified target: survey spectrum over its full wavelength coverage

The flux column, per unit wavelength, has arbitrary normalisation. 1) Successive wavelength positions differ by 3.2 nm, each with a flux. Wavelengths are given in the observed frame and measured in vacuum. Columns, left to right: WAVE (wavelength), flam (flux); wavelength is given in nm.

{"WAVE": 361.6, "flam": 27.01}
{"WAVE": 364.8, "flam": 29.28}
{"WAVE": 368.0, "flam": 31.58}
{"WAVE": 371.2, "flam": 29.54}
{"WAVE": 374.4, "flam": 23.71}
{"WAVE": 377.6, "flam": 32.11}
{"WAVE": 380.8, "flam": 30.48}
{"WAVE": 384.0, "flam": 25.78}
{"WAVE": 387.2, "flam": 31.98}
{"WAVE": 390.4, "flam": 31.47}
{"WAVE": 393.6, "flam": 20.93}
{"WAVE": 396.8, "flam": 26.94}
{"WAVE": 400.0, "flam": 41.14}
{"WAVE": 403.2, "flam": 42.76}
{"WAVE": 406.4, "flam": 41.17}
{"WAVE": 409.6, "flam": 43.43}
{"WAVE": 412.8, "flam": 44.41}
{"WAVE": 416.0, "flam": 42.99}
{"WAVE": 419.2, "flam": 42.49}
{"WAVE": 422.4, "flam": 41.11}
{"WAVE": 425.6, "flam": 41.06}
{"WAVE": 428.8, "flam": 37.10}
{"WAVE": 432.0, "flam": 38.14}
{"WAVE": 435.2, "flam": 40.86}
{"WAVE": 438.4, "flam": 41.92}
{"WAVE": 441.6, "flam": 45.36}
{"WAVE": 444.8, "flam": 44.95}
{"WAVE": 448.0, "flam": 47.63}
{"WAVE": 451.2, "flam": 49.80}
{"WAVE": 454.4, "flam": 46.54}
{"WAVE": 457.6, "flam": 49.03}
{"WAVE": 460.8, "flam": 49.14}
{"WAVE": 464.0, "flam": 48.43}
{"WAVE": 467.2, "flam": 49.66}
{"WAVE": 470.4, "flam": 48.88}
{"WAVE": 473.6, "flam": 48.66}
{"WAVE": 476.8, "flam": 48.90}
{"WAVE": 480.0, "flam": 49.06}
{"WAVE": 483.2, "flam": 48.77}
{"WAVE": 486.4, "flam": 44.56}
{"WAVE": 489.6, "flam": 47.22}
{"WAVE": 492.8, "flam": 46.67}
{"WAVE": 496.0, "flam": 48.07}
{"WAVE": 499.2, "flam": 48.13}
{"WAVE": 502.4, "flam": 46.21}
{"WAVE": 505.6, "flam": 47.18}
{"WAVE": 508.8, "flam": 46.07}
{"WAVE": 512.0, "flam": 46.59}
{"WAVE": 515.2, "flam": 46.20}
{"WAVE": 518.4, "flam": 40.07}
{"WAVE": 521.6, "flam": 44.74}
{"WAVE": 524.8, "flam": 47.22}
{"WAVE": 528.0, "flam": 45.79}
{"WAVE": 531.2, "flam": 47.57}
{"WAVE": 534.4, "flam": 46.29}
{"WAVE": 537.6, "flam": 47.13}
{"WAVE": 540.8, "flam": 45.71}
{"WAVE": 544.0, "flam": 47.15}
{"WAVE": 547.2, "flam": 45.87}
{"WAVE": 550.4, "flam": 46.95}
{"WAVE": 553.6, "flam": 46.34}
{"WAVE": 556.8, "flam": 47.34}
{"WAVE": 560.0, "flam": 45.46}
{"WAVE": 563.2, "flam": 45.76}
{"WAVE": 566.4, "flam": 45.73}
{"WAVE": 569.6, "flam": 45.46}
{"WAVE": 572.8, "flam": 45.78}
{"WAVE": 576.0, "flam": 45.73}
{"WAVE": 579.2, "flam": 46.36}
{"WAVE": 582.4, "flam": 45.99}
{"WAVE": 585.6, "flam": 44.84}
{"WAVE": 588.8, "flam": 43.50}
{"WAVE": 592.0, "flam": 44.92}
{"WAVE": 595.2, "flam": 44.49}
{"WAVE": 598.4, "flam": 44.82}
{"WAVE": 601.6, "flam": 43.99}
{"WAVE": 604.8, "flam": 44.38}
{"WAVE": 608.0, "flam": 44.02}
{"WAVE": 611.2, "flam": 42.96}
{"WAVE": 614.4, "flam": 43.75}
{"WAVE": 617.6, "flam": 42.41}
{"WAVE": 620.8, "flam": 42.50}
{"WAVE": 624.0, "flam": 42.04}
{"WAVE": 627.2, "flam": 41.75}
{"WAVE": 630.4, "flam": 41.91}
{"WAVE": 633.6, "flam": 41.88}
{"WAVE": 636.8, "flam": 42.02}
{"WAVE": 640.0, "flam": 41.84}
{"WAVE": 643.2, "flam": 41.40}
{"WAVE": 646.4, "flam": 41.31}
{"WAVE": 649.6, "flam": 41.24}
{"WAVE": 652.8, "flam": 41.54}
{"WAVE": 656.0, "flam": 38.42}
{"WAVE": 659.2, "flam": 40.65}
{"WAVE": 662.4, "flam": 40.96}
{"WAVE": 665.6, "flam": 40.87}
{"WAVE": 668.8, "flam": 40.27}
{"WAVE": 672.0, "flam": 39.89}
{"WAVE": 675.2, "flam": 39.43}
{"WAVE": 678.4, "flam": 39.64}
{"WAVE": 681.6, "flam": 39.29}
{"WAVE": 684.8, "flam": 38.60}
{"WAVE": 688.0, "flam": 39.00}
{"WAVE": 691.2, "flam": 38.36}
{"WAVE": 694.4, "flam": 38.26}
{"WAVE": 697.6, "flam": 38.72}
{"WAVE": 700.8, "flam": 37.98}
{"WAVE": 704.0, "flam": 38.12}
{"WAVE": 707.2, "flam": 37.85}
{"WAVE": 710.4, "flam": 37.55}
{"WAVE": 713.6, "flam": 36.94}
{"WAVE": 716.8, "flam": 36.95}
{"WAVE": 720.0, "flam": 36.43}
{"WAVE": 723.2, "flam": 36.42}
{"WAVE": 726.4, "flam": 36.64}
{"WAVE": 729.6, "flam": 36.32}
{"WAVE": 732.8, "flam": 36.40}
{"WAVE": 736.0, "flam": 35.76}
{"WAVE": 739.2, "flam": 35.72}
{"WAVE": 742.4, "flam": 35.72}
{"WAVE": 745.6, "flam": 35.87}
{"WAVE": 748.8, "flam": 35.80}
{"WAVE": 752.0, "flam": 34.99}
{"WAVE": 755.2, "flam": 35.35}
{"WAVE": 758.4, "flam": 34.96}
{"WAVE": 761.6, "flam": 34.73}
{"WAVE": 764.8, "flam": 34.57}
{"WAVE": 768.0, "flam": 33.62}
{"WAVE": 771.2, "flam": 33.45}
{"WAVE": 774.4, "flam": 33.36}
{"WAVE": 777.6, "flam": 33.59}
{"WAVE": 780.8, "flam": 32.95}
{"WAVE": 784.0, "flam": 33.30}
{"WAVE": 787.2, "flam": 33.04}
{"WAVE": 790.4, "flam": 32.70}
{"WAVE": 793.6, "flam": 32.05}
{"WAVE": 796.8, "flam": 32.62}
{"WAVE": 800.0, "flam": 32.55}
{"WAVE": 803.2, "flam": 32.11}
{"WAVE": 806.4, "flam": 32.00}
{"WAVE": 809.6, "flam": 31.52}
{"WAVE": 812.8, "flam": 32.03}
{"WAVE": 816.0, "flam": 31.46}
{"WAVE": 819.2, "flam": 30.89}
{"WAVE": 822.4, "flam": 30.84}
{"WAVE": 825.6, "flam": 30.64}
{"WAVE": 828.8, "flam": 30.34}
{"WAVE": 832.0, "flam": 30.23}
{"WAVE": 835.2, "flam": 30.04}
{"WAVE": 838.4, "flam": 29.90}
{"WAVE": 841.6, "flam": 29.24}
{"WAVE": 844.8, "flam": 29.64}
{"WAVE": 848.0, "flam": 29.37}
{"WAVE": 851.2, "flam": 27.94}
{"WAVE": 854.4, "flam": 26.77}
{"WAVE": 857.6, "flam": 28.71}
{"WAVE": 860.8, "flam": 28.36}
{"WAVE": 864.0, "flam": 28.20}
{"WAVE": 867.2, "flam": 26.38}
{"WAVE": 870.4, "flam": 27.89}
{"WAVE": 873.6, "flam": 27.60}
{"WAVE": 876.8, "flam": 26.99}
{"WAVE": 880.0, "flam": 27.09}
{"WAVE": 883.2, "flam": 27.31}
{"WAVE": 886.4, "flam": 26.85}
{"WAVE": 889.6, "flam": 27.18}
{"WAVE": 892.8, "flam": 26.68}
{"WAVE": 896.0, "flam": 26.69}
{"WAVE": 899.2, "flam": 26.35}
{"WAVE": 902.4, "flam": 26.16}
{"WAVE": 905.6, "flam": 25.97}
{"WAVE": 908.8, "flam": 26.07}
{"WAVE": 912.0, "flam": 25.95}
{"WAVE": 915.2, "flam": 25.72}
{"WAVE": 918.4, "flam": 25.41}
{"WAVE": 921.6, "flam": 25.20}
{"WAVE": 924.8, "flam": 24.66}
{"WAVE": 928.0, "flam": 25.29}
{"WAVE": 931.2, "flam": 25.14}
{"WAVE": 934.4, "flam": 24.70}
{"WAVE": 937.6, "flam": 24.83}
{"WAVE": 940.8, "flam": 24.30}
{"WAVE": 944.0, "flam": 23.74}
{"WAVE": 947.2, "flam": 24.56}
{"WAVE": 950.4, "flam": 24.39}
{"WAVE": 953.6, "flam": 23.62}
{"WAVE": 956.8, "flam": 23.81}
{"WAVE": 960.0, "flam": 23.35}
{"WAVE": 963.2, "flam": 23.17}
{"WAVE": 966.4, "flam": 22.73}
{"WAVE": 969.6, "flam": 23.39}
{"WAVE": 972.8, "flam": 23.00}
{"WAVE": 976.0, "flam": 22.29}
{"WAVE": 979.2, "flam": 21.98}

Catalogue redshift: 0.000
